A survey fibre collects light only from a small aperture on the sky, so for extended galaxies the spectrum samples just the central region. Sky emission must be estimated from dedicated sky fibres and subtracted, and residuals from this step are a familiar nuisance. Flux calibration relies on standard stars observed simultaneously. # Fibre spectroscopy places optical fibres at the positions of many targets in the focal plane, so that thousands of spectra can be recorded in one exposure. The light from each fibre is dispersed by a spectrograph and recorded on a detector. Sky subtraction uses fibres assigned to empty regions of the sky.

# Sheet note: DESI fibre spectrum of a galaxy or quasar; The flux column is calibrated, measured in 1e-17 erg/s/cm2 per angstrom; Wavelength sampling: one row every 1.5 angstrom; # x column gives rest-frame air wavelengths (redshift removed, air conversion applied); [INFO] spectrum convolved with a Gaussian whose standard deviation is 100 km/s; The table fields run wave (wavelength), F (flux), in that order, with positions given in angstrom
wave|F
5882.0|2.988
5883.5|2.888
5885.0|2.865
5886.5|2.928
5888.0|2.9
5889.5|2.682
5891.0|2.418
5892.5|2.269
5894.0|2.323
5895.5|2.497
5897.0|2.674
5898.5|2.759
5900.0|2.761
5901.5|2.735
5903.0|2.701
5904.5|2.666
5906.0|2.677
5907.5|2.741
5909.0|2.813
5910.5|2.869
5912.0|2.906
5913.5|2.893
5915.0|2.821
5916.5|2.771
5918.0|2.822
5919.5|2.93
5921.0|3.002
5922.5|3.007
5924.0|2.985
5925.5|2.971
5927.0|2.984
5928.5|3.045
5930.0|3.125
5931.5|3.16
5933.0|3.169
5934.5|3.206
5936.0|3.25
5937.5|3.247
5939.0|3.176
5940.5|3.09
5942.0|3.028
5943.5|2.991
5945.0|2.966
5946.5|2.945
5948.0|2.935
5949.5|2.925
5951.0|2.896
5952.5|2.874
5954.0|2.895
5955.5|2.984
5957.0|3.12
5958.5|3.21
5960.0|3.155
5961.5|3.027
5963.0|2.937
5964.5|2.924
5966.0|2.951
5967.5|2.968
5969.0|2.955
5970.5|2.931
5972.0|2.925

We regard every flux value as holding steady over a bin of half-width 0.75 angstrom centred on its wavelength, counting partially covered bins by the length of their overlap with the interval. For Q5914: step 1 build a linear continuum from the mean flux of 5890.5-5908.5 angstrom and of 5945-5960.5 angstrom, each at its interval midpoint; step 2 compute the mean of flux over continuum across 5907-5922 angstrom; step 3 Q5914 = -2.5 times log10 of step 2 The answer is -0.06 mag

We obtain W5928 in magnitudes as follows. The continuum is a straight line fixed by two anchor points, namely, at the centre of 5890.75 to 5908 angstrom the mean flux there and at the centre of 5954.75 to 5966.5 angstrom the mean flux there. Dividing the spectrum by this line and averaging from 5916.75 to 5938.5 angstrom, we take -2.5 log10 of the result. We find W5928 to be -0.09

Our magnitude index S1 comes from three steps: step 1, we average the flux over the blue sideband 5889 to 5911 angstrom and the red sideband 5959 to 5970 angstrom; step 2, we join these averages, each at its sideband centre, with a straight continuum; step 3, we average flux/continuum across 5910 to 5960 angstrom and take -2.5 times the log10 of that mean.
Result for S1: -0.07 mag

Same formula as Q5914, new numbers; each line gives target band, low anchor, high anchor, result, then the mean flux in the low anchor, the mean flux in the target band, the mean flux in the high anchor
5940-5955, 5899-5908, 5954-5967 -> 0.001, 2.71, 2.95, 3.03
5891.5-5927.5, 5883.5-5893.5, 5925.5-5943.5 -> 0.045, 2.68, 2.77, 3.12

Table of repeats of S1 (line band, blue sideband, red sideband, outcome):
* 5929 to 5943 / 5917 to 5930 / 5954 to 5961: -0.05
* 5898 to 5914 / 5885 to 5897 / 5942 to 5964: -0.03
